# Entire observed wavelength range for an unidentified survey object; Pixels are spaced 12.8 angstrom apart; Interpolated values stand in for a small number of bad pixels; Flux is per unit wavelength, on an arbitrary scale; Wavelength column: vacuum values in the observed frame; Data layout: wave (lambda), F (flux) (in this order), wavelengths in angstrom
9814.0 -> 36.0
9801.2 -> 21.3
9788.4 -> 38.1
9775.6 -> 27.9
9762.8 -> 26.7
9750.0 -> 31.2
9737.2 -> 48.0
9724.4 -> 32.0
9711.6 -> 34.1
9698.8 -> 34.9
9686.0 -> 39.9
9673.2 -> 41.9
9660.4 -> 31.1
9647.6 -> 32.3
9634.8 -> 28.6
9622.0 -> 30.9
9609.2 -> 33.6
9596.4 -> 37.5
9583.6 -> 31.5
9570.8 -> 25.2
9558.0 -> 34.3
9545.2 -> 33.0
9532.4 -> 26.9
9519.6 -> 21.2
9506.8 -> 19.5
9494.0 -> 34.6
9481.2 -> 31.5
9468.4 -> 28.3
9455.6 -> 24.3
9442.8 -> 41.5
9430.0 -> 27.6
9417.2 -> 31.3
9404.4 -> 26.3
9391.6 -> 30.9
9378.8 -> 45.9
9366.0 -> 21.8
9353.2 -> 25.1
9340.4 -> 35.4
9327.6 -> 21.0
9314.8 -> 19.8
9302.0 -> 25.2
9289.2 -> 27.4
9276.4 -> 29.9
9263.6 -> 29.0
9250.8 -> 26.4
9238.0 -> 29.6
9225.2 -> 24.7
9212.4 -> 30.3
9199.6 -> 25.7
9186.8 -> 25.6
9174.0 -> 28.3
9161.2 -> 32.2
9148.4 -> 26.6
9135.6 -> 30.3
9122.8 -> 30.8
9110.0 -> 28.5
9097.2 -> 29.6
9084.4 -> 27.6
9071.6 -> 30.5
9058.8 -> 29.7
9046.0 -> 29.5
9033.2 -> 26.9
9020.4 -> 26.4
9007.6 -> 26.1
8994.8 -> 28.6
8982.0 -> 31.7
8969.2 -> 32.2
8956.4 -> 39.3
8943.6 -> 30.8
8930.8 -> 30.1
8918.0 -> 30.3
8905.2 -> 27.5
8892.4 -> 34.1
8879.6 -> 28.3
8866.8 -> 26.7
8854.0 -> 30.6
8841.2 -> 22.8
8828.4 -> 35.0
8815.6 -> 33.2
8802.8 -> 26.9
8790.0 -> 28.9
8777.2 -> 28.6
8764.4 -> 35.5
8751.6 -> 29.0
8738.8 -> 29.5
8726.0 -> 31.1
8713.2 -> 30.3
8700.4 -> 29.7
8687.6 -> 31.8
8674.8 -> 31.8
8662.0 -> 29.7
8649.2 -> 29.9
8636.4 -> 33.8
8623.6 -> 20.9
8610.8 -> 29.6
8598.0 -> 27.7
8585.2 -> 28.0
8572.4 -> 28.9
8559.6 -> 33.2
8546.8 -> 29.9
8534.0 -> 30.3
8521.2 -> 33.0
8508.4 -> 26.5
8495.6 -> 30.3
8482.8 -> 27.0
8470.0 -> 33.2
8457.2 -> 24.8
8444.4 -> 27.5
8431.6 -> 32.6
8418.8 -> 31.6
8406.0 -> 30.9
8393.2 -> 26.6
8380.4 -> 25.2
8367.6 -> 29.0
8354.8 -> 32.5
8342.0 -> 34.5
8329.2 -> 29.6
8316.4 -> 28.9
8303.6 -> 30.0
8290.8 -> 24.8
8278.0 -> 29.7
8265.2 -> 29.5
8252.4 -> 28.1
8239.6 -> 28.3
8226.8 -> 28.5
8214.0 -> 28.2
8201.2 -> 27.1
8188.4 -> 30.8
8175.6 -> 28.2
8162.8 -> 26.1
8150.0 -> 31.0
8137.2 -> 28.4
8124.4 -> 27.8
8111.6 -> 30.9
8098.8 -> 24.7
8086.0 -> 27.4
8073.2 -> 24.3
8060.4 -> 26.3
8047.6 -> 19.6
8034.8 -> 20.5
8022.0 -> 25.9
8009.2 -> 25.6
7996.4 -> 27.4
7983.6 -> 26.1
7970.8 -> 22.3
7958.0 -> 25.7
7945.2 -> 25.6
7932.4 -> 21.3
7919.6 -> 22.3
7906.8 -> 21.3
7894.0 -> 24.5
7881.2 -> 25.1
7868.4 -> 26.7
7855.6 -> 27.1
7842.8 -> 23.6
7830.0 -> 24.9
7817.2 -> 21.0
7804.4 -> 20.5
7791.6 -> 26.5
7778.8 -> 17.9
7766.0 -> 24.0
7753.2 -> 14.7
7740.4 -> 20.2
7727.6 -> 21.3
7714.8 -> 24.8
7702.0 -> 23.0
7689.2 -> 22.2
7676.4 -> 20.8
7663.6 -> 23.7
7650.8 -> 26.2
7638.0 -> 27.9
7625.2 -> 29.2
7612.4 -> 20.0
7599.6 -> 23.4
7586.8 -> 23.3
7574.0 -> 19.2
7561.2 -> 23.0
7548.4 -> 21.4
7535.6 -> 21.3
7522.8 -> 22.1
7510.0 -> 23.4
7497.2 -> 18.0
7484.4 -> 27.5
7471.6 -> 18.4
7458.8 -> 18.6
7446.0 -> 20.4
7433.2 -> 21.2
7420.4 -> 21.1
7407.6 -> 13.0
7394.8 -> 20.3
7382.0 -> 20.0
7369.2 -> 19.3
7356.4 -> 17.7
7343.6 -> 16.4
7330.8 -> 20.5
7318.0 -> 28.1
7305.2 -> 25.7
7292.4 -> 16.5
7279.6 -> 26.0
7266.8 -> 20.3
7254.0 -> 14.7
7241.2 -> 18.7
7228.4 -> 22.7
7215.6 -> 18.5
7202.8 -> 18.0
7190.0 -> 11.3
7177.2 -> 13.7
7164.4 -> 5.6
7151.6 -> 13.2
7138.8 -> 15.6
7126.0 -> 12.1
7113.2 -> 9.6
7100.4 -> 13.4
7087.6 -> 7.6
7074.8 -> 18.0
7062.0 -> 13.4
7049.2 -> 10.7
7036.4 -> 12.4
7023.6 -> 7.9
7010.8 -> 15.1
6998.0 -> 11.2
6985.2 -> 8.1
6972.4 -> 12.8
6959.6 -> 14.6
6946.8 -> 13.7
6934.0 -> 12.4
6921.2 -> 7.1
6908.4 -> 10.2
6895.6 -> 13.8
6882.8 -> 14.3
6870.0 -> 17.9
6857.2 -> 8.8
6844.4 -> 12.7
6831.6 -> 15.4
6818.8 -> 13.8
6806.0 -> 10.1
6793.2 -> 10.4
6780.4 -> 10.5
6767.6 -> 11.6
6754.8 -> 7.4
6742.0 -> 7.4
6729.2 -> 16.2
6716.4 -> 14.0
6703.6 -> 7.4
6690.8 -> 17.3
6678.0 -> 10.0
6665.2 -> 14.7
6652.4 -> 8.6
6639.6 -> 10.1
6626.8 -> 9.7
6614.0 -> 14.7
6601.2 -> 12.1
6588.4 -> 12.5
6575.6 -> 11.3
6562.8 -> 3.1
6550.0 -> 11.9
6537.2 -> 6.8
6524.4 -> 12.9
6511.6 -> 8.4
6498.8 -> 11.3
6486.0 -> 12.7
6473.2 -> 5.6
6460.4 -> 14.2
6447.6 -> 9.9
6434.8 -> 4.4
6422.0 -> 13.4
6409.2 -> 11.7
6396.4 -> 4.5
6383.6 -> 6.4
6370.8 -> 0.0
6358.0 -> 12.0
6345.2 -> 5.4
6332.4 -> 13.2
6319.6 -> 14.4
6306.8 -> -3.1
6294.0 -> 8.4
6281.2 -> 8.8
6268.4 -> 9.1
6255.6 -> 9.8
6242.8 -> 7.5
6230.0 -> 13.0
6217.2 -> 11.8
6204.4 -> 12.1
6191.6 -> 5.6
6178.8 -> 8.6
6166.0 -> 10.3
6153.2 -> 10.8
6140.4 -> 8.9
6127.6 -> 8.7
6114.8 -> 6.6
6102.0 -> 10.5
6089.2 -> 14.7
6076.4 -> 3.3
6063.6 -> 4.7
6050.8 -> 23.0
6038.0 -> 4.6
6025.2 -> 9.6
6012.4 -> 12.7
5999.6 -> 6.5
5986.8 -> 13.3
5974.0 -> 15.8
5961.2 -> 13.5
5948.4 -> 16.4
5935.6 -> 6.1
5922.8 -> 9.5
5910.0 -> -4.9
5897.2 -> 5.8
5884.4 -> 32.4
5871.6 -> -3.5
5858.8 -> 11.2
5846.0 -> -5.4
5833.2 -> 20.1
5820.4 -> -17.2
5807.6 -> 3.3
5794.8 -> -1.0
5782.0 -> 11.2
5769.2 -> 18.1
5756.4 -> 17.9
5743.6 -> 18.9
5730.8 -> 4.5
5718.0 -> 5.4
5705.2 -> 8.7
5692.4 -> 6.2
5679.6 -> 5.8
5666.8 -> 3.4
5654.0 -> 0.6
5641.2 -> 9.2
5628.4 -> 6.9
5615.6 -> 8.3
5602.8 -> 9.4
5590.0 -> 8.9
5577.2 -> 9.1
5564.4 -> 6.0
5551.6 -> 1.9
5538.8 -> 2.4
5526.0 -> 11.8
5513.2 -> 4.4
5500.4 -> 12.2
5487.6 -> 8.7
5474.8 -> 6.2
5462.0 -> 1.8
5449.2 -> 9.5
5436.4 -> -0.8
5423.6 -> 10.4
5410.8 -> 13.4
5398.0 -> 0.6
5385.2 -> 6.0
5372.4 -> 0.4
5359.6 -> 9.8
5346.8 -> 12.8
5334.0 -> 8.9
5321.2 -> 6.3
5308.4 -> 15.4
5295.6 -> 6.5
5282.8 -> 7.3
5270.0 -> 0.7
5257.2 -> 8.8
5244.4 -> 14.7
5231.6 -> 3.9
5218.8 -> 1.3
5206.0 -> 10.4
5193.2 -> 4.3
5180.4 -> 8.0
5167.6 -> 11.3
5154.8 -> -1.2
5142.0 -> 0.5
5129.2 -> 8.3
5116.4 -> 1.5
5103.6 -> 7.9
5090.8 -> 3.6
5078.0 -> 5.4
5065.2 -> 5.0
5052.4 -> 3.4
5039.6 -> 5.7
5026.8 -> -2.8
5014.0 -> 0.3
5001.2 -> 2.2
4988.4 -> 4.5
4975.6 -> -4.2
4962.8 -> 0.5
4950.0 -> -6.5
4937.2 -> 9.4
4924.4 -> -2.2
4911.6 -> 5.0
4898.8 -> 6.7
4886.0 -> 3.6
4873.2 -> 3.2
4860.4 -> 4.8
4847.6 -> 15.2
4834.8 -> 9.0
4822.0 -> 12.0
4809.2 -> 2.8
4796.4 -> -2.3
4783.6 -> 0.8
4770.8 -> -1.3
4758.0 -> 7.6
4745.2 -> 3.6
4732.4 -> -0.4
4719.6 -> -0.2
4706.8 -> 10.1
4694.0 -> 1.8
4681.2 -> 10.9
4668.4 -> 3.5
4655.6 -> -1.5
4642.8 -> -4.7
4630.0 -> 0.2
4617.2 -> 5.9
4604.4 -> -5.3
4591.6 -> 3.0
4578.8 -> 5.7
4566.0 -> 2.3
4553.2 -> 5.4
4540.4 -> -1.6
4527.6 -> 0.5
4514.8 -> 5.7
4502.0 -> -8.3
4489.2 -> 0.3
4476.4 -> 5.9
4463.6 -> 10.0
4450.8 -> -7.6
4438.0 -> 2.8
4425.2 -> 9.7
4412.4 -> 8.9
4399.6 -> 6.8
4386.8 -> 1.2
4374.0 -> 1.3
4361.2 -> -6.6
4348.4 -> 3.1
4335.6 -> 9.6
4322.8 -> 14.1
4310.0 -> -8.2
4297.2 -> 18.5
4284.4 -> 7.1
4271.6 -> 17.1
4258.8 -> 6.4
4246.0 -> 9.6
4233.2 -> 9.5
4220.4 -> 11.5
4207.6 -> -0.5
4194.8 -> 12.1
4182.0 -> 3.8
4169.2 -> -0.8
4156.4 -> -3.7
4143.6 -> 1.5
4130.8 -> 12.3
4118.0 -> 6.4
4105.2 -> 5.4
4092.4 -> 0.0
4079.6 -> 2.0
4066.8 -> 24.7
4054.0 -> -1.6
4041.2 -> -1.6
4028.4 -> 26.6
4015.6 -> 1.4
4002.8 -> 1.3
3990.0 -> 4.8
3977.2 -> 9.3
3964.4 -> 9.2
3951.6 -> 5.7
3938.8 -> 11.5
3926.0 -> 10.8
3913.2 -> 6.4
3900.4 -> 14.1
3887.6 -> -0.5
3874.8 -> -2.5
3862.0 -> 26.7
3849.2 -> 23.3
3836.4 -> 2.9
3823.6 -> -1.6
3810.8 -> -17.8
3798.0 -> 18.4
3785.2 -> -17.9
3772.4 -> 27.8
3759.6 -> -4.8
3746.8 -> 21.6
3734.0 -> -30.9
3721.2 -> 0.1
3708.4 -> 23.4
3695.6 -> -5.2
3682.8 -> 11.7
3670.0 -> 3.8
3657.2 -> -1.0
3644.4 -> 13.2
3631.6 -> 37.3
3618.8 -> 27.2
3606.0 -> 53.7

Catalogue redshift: 0.81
